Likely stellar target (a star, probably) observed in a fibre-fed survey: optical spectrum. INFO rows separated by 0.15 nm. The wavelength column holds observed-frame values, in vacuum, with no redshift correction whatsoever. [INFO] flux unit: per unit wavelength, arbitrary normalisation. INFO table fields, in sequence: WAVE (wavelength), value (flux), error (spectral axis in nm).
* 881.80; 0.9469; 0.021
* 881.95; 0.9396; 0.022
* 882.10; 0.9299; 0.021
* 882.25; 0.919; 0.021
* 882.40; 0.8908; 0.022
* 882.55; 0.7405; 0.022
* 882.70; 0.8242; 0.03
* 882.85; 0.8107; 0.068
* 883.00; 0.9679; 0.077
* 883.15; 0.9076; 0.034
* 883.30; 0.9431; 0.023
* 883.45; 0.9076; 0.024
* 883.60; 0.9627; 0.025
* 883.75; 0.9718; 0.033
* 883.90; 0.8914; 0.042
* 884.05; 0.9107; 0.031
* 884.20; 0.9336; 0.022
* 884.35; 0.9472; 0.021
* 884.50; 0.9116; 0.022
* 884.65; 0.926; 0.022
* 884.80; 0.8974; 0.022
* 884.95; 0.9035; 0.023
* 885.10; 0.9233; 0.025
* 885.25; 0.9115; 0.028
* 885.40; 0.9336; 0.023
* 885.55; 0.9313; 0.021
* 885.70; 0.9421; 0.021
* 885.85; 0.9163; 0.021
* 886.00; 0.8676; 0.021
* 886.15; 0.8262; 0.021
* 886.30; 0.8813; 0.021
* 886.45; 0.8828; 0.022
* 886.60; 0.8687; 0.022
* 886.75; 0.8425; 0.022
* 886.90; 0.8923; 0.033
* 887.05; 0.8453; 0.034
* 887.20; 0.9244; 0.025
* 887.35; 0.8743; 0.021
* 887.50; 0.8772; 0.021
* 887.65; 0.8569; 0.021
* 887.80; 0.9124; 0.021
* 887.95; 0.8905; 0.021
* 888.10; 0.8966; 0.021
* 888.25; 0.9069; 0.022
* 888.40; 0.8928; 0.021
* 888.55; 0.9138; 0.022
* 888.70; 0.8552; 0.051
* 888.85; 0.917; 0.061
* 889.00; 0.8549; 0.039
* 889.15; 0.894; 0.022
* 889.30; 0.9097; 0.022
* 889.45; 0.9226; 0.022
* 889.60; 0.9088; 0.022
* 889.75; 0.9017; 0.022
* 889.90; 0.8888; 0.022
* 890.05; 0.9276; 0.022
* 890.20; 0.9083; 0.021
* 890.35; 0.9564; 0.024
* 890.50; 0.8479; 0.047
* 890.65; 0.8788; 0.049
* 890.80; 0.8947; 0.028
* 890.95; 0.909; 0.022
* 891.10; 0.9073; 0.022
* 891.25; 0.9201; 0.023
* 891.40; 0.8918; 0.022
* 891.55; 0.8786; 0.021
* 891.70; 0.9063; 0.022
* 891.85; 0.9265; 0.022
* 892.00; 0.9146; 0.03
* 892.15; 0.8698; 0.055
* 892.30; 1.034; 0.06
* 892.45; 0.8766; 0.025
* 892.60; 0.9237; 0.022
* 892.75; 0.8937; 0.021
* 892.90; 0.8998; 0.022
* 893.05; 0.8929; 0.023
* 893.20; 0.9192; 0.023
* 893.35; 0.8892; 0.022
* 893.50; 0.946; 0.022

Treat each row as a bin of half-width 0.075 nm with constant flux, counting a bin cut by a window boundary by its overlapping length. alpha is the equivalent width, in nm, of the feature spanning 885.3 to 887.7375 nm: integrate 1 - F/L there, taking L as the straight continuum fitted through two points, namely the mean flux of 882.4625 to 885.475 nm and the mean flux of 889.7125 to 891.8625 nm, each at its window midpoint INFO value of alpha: 0.05 nm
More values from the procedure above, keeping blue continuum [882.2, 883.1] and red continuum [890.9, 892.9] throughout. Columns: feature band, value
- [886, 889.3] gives 0.02 nm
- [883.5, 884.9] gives -0.10 nm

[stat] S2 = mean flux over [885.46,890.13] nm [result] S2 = 0.891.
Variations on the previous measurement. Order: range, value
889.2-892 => 0.905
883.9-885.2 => 0.917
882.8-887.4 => 0.906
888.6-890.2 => 0.899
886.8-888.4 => 0.887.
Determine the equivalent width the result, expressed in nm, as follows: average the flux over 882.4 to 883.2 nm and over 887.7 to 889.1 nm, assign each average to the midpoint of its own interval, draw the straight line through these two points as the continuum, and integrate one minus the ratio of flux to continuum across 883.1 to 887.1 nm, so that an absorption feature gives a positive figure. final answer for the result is -0.18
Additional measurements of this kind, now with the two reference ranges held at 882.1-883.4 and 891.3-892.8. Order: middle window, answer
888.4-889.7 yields 0.01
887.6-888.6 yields 0.00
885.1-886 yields -0.03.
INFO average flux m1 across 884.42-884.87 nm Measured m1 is 0.912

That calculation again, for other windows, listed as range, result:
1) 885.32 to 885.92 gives 0.931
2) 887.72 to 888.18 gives 0.899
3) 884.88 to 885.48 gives 0.918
